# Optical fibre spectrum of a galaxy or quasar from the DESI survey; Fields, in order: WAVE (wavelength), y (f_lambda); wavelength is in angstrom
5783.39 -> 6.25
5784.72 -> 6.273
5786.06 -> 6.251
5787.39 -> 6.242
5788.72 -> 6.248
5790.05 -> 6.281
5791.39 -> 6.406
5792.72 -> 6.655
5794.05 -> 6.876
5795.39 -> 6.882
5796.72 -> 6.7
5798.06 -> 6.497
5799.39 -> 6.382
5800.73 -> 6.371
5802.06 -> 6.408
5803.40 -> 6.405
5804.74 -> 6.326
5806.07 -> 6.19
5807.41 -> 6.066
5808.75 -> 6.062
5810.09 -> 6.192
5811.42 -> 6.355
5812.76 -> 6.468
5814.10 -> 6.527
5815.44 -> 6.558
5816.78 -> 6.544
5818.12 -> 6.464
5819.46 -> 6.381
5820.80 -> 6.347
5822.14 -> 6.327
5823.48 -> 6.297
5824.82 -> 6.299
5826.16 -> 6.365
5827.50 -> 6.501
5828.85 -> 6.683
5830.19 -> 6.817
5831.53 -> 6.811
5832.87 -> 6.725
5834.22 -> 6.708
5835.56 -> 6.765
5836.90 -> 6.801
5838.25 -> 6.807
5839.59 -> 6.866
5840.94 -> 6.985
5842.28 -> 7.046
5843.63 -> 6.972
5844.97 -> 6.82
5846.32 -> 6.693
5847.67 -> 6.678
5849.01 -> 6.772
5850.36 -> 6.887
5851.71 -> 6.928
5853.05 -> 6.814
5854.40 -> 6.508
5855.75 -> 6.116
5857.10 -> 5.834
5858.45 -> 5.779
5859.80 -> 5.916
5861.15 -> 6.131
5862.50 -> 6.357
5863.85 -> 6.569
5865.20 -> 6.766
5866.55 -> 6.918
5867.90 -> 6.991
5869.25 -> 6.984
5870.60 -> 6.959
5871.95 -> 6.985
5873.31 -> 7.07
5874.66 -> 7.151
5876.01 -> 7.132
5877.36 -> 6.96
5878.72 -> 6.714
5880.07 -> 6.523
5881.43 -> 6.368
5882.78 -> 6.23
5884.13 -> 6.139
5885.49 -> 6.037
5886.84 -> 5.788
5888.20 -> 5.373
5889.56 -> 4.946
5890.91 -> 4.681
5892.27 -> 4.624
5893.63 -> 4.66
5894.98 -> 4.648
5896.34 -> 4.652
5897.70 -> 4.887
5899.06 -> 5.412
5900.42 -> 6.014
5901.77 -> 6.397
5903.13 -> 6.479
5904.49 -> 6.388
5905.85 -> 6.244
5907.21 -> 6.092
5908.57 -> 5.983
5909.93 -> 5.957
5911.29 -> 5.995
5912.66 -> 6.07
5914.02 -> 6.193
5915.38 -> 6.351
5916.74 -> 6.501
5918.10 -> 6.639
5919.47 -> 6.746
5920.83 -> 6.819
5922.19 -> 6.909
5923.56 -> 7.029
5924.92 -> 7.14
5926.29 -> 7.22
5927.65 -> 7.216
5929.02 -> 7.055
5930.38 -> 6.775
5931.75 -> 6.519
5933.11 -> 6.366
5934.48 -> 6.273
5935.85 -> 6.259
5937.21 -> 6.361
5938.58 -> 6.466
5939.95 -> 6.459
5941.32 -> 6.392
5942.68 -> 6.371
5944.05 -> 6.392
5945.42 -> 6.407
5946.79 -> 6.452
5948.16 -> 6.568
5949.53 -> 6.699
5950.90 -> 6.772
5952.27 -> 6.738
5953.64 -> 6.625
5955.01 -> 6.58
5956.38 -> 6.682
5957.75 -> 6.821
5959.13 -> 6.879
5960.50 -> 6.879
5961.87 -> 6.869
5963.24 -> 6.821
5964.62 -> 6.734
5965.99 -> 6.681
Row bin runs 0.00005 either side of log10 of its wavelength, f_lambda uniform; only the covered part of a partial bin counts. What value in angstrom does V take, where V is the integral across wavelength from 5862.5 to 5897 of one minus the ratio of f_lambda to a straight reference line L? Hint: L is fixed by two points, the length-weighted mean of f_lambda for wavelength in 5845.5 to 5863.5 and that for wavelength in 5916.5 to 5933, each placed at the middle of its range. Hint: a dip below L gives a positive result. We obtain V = 2.18 angstrom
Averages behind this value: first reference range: 6.42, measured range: 6.16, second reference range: 6.87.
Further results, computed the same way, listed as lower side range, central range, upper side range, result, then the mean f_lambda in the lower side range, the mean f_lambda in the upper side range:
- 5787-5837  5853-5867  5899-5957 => 0.38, 6.47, 6.5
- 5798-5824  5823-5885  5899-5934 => -2.32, 6.36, 6.5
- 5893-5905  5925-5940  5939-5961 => -1.07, 5.5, 6.6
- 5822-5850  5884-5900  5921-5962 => 3.72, 6.71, 6.67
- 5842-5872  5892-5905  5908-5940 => 2.27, 6.61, 6.56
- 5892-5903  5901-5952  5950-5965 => -4.70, 5.25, 6.76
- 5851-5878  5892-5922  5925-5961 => 3.18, 6.64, 6.63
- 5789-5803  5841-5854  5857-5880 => -0.41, 6.54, 6.68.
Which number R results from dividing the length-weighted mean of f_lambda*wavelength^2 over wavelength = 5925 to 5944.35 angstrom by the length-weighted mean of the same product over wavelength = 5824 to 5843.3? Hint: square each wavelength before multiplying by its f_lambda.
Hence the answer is 1.0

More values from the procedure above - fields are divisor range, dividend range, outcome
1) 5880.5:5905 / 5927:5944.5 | 1.20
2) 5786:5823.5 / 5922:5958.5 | 1.09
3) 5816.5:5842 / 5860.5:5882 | 1.04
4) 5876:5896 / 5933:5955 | 1.16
